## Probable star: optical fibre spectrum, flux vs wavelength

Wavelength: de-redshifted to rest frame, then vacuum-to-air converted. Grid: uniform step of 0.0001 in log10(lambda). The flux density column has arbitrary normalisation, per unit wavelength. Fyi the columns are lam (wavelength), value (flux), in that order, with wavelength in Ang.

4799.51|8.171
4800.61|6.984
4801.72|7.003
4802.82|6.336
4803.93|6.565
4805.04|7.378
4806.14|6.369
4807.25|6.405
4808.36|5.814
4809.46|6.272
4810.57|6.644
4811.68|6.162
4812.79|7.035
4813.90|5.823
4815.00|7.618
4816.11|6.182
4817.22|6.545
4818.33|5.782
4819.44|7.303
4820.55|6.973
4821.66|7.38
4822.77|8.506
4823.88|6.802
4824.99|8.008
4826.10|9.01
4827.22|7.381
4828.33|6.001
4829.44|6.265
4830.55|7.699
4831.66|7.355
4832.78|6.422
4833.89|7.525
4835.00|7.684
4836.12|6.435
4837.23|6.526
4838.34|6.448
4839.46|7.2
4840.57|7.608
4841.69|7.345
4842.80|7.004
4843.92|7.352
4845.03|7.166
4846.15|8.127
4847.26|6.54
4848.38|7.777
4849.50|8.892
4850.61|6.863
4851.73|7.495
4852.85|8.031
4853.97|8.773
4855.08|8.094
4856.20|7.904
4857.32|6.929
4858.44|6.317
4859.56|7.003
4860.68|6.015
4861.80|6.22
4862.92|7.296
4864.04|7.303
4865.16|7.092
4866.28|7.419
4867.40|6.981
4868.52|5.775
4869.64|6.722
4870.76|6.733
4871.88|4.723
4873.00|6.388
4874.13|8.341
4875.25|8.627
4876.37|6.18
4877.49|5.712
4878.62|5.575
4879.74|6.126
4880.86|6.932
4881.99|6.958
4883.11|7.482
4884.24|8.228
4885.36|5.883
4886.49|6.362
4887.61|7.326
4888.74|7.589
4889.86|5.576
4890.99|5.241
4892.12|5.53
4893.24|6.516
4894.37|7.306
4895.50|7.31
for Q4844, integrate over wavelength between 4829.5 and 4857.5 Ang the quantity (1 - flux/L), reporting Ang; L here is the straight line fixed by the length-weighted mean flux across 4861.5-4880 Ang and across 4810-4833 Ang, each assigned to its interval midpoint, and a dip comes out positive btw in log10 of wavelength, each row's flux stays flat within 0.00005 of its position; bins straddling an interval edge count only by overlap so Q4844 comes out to -2.2 Ang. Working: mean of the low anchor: 7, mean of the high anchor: 6.68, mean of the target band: 7.39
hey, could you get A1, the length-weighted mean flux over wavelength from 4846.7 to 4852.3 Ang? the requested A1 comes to 7.51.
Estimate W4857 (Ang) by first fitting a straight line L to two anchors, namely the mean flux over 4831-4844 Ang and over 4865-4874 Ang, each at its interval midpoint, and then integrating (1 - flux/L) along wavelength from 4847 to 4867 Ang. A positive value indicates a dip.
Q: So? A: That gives -1.7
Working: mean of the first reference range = 7.07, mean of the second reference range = 6.54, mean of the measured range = 7.34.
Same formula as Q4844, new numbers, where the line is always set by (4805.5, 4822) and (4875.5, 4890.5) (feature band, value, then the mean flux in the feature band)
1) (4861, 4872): -0.11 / 6.69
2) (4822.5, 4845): -2.17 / 7.21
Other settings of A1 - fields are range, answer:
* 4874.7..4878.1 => 6.82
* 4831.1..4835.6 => 7.23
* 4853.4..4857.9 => 7.92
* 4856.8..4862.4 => 6.49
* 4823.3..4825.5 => 7.41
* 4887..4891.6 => 6.42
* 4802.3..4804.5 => 6.44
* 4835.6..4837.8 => 6.5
